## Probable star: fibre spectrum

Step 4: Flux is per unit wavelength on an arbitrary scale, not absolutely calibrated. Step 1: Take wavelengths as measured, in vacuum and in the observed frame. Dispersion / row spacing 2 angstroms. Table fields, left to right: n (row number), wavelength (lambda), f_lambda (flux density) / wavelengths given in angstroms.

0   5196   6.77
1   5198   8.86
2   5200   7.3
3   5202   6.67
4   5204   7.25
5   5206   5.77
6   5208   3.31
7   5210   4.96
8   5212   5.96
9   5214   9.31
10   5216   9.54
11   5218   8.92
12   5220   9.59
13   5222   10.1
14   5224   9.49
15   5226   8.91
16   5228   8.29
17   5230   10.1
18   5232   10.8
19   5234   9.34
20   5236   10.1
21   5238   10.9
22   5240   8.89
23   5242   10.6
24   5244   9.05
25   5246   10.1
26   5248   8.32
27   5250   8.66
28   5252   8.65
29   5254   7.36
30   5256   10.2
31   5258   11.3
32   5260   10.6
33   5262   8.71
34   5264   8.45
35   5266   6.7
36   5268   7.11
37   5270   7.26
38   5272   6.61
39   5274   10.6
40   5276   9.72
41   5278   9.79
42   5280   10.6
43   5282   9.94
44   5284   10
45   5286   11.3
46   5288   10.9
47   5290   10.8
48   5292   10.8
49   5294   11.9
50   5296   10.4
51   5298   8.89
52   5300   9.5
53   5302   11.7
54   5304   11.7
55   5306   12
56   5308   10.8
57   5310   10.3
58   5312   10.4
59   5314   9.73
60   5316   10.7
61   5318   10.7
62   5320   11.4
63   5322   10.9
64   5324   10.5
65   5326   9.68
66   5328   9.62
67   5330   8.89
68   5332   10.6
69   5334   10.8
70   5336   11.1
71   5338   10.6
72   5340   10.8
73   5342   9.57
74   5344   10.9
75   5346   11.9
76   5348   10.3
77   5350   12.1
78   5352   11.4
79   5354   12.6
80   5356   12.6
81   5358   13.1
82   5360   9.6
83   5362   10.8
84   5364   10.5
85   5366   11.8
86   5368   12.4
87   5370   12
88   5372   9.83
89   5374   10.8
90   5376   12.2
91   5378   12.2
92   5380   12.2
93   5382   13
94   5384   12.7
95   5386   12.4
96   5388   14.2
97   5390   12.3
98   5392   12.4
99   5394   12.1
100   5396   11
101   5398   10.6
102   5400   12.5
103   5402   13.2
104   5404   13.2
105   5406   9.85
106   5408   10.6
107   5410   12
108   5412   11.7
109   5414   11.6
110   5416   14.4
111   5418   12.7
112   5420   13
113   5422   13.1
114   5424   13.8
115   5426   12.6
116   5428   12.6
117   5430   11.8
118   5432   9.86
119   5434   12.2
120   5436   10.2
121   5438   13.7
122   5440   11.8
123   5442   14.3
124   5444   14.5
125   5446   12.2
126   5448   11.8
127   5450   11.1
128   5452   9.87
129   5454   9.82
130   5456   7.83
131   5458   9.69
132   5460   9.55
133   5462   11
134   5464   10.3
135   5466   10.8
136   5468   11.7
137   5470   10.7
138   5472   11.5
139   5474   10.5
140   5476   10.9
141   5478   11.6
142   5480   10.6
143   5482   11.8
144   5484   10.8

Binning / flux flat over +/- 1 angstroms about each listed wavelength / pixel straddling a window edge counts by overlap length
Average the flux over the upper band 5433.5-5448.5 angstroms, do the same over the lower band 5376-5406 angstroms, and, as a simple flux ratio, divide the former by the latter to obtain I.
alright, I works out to 1.02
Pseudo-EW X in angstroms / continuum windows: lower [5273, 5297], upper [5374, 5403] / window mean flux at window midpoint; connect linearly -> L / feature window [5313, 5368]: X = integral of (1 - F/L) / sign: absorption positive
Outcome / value 2.94 angstroms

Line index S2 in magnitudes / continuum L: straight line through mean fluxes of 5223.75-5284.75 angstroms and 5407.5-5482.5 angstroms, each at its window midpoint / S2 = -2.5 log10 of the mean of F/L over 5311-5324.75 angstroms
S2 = -0.06 mag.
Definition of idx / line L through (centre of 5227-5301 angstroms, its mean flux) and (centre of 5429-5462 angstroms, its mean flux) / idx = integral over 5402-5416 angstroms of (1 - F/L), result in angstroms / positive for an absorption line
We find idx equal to -1.17 angstroms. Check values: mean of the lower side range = 9.55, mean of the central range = 11.8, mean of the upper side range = 11.3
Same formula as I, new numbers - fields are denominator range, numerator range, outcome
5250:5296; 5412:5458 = 1.26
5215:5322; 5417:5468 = 1.18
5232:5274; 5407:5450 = 1.37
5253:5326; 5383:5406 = 1.23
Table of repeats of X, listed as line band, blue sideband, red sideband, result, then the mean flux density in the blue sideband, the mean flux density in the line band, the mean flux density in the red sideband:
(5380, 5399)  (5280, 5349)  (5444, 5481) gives -2.9 angstroms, 10.6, 12.3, 10.7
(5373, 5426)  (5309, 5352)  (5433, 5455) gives -4.2 angstroms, 10.6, 12.3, 12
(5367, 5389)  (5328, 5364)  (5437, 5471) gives -2.2 angstroms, 11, 12.2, 11.2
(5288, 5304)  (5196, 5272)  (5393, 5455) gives -1.6 angstroms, 8.53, 10.7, 12.1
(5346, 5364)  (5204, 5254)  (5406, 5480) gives -2.0 angstroms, 8.68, 11.5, 11.6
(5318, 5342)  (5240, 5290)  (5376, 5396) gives 1.3 angstroms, 9.29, 10.4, 12.5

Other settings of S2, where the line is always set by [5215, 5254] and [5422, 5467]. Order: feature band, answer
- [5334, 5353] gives -0.05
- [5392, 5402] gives -0.08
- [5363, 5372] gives -0.07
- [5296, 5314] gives -0.05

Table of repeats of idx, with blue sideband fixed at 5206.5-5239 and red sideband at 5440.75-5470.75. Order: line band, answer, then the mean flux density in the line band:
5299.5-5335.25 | -3.50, 10.6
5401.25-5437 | -4.96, 12.1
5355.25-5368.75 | -1.91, 11.5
